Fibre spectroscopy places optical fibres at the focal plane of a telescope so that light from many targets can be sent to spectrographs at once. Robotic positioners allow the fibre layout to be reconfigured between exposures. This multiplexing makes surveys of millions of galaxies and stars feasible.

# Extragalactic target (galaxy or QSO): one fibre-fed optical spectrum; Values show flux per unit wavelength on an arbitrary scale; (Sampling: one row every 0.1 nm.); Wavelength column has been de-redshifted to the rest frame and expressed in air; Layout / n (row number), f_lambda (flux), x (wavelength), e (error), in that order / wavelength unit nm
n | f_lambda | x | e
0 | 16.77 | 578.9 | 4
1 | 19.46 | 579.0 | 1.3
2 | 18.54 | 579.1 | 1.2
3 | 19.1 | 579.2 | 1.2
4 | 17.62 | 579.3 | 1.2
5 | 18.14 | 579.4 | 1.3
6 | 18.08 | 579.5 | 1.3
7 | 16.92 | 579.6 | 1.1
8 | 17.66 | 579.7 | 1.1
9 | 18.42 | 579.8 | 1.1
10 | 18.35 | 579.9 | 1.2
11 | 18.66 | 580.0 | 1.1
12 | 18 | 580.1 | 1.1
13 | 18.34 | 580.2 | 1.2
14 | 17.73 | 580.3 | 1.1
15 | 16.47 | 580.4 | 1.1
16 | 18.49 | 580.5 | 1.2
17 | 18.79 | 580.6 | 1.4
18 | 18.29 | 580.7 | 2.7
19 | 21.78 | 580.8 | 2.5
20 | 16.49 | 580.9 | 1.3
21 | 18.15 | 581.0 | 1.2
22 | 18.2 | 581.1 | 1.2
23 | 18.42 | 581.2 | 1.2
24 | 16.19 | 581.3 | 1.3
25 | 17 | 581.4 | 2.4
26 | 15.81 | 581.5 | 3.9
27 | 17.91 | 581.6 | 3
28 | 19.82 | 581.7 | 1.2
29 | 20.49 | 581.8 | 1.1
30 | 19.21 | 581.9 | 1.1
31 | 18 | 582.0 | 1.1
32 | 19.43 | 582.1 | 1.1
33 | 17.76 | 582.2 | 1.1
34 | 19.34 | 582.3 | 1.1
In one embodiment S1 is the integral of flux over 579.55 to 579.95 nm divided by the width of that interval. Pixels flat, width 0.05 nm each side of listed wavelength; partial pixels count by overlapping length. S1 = 17.8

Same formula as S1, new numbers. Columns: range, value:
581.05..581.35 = 17.6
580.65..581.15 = 18.6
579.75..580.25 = 18.4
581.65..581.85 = 20.2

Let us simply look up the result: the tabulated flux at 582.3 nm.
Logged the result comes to 19.34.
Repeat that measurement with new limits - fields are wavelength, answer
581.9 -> 19.21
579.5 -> 18.08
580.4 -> 16.47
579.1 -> 18.54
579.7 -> 17.66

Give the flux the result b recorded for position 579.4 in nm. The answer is 18.14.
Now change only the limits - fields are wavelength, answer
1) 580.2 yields 18.34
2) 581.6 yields 17.91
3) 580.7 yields 18.29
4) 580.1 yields 18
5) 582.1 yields 19.43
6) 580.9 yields 16.49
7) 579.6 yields 16.92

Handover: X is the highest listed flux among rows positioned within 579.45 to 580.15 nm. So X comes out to 18.66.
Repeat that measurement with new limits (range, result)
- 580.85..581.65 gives 18.42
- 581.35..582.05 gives 20.49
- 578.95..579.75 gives 19.46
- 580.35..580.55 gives 18.49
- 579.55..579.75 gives 17.66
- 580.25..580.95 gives 21.78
